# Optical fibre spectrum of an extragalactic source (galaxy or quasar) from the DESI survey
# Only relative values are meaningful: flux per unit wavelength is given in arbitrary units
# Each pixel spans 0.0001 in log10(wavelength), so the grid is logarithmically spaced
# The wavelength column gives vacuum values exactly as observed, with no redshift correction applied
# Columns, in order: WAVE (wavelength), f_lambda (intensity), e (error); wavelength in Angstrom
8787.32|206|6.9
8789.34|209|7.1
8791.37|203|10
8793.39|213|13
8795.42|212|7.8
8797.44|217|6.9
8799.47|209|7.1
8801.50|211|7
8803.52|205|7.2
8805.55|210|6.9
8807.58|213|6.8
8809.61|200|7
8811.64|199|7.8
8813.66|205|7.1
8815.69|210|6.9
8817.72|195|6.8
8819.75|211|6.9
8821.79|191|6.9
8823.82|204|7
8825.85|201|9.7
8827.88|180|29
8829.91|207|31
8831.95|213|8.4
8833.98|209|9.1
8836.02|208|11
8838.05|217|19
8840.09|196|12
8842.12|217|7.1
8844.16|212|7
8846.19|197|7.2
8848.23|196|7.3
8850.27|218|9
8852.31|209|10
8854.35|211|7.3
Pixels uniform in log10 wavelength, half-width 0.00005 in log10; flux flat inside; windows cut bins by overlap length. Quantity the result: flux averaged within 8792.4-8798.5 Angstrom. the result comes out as 214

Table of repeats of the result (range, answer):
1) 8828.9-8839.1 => 211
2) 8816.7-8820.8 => 203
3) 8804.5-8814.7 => 205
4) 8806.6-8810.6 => 206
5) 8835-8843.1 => 210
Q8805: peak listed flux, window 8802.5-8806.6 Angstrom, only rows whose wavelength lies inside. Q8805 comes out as 210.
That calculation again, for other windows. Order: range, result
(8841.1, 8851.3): 218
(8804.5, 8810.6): 213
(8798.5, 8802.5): 211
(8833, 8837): 209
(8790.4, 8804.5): 217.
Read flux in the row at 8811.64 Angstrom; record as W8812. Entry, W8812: 199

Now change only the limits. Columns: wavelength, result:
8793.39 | 213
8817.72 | 195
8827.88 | 180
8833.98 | 209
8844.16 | 212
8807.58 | 213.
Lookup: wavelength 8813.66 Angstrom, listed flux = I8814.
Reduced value 205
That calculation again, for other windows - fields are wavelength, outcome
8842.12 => 217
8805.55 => 210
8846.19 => 197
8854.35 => 211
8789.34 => 209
